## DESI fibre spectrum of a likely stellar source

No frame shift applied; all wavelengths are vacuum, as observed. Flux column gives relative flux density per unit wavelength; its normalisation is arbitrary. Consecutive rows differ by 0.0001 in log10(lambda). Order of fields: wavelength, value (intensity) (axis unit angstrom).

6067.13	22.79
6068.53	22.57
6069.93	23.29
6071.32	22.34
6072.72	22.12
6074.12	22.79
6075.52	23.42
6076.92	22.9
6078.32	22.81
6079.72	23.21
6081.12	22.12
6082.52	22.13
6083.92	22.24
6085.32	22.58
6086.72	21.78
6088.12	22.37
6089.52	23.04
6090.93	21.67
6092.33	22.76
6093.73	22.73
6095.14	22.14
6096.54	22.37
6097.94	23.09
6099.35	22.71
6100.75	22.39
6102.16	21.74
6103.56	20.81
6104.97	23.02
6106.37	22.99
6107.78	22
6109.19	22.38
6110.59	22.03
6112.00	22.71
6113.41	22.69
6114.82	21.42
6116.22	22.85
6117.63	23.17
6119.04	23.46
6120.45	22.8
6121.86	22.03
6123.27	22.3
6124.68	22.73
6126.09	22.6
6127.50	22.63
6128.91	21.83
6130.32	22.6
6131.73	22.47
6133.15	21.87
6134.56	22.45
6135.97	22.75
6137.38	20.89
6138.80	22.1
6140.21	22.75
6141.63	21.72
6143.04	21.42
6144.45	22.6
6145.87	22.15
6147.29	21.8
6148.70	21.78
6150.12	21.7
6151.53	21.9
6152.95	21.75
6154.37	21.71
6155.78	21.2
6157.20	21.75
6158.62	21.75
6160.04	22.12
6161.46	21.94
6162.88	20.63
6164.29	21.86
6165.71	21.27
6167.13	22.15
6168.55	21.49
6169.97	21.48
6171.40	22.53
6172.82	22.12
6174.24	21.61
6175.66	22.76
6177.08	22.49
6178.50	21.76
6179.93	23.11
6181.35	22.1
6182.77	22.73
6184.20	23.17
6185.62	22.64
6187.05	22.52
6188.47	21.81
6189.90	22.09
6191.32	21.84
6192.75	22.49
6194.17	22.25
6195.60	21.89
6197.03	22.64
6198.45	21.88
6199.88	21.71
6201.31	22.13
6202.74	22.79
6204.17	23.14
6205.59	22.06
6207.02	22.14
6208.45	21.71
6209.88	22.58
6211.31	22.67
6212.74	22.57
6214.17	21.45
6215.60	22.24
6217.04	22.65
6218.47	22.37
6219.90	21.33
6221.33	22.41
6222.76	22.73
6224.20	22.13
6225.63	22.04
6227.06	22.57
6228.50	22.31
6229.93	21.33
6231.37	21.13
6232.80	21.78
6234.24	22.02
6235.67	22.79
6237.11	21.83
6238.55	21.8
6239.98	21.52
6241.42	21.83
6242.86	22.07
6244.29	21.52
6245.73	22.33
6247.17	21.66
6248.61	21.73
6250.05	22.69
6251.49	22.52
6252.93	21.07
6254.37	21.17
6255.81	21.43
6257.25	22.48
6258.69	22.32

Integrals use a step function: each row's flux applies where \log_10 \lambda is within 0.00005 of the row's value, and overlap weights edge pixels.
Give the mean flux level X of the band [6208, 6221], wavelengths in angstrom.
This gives 22.2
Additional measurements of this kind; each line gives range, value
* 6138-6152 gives 22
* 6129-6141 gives 22.2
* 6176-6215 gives 22.3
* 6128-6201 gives 22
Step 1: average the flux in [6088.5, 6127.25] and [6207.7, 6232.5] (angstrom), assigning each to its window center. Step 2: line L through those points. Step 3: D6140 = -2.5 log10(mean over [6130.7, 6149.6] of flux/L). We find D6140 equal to 0.015 mag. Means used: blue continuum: 22.5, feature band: 22.1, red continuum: 22.1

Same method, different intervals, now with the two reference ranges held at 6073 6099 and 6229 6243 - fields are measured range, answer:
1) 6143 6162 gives 0.02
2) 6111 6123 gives -0.01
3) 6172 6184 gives -0.01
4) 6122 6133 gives 0.00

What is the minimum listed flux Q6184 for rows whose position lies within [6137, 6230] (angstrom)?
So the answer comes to 20.63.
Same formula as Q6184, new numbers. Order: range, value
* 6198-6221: 21.33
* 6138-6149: 21.42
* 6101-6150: 20.81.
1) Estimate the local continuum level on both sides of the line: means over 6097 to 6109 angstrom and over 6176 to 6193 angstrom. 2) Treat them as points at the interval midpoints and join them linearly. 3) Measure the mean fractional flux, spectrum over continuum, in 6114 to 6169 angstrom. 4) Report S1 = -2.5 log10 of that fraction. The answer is 0.01 mag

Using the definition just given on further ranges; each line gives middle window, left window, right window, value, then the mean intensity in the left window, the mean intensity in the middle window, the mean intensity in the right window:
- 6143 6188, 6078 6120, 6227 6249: 0.01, 22.4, 22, 21.9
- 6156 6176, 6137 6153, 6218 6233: 0.01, 21.9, 21.8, 22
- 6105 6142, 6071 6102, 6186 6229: 0.00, 22.5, 22.4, 22.2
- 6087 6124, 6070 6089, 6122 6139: 0.00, 22.6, 22.4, 22.3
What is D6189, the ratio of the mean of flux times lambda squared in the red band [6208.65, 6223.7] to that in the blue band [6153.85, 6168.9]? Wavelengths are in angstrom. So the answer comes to 1.05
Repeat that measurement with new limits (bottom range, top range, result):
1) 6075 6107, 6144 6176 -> 0.99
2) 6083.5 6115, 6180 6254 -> 1.03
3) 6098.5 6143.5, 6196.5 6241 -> 1.02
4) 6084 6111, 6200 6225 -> 1.03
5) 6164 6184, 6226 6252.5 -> 1.01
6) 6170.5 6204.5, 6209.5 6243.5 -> 1.00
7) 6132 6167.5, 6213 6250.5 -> 1.03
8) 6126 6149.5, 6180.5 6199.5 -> 1.03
